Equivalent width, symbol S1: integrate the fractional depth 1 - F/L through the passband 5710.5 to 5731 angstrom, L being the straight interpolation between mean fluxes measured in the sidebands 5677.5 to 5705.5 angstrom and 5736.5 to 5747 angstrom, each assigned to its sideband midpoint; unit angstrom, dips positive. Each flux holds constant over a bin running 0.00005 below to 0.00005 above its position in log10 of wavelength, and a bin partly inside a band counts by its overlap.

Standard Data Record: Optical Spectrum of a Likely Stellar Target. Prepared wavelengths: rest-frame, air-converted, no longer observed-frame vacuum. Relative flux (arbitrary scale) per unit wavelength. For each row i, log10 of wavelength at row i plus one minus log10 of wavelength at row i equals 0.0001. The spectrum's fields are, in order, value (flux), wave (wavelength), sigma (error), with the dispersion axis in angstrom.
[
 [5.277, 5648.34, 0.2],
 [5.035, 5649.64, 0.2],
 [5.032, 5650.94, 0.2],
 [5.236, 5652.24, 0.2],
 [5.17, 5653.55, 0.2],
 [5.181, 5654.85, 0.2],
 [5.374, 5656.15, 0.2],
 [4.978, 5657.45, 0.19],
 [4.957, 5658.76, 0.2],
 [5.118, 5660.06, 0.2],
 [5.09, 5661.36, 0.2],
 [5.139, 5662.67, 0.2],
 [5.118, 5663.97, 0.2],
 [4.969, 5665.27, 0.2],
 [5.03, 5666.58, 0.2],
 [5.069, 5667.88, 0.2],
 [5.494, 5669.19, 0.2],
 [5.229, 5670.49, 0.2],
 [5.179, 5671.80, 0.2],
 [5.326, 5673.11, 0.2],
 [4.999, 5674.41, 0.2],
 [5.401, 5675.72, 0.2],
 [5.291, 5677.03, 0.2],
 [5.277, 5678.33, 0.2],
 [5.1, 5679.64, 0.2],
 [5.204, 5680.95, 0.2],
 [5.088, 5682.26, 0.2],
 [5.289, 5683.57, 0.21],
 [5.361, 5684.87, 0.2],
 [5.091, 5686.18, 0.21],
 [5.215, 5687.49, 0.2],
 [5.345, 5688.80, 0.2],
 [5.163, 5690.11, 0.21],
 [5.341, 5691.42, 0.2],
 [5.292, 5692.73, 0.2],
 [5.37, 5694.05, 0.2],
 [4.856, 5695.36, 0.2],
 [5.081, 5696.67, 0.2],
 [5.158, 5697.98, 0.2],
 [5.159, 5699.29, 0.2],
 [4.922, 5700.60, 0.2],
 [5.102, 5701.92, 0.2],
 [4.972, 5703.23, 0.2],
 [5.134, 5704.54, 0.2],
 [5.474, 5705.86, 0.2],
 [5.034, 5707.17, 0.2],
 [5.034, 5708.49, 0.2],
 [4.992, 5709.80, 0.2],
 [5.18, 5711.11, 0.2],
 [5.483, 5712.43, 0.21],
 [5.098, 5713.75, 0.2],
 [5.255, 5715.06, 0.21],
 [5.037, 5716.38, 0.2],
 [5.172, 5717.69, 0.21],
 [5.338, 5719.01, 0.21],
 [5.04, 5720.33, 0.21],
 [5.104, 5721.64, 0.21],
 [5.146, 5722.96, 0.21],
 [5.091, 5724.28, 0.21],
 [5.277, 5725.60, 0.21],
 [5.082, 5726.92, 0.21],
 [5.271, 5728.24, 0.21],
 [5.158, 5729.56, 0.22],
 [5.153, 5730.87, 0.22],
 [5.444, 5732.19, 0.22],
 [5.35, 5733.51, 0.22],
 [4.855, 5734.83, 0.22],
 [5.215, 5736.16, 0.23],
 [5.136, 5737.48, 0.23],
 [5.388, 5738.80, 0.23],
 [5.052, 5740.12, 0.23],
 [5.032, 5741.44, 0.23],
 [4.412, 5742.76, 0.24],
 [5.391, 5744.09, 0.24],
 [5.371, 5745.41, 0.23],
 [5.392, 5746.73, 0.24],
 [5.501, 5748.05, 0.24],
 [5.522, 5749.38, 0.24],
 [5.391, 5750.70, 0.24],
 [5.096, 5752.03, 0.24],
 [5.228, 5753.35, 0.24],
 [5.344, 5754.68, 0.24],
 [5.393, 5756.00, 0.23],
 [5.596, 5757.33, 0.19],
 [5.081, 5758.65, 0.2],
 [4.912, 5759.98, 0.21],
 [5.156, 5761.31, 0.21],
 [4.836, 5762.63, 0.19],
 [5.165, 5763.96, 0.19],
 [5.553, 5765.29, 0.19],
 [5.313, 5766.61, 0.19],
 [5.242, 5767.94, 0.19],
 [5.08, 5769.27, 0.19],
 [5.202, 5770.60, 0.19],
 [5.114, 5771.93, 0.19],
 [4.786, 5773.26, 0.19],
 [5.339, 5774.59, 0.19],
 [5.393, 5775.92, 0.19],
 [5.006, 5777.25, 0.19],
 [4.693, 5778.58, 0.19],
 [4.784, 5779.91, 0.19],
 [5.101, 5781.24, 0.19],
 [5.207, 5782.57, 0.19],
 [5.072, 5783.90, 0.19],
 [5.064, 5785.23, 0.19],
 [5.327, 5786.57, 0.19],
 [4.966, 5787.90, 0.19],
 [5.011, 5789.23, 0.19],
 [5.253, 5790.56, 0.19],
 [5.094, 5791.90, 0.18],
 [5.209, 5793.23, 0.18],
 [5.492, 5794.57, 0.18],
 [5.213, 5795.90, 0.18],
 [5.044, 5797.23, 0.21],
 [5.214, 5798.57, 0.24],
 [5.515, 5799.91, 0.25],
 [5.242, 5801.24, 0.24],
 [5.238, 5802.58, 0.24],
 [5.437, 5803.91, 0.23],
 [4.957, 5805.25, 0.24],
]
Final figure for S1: -0.10 angstrom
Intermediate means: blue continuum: 5.17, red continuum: 5.14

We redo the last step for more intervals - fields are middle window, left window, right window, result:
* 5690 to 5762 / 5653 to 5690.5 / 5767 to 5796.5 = -0.5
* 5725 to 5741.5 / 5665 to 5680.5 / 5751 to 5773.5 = 0.0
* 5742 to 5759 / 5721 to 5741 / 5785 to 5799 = -0.4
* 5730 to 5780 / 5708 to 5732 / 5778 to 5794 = -0.7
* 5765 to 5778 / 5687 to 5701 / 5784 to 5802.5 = 0.0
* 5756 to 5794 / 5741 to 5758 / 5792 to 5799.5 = 0.9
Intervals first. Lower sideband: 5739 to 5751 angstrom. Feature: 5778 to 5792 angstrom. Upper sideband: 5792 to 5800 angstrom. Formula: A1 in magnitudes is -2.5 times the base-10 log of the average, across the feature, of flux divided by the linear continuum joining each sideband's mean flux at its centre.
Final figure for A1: 0.04 mag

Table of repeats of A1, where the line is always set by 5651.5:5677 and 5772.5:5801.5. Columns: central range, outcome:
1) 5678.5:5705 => 0.00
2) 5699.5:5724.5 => 0.00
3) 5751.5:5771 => -0.02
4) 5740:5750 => -0.01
